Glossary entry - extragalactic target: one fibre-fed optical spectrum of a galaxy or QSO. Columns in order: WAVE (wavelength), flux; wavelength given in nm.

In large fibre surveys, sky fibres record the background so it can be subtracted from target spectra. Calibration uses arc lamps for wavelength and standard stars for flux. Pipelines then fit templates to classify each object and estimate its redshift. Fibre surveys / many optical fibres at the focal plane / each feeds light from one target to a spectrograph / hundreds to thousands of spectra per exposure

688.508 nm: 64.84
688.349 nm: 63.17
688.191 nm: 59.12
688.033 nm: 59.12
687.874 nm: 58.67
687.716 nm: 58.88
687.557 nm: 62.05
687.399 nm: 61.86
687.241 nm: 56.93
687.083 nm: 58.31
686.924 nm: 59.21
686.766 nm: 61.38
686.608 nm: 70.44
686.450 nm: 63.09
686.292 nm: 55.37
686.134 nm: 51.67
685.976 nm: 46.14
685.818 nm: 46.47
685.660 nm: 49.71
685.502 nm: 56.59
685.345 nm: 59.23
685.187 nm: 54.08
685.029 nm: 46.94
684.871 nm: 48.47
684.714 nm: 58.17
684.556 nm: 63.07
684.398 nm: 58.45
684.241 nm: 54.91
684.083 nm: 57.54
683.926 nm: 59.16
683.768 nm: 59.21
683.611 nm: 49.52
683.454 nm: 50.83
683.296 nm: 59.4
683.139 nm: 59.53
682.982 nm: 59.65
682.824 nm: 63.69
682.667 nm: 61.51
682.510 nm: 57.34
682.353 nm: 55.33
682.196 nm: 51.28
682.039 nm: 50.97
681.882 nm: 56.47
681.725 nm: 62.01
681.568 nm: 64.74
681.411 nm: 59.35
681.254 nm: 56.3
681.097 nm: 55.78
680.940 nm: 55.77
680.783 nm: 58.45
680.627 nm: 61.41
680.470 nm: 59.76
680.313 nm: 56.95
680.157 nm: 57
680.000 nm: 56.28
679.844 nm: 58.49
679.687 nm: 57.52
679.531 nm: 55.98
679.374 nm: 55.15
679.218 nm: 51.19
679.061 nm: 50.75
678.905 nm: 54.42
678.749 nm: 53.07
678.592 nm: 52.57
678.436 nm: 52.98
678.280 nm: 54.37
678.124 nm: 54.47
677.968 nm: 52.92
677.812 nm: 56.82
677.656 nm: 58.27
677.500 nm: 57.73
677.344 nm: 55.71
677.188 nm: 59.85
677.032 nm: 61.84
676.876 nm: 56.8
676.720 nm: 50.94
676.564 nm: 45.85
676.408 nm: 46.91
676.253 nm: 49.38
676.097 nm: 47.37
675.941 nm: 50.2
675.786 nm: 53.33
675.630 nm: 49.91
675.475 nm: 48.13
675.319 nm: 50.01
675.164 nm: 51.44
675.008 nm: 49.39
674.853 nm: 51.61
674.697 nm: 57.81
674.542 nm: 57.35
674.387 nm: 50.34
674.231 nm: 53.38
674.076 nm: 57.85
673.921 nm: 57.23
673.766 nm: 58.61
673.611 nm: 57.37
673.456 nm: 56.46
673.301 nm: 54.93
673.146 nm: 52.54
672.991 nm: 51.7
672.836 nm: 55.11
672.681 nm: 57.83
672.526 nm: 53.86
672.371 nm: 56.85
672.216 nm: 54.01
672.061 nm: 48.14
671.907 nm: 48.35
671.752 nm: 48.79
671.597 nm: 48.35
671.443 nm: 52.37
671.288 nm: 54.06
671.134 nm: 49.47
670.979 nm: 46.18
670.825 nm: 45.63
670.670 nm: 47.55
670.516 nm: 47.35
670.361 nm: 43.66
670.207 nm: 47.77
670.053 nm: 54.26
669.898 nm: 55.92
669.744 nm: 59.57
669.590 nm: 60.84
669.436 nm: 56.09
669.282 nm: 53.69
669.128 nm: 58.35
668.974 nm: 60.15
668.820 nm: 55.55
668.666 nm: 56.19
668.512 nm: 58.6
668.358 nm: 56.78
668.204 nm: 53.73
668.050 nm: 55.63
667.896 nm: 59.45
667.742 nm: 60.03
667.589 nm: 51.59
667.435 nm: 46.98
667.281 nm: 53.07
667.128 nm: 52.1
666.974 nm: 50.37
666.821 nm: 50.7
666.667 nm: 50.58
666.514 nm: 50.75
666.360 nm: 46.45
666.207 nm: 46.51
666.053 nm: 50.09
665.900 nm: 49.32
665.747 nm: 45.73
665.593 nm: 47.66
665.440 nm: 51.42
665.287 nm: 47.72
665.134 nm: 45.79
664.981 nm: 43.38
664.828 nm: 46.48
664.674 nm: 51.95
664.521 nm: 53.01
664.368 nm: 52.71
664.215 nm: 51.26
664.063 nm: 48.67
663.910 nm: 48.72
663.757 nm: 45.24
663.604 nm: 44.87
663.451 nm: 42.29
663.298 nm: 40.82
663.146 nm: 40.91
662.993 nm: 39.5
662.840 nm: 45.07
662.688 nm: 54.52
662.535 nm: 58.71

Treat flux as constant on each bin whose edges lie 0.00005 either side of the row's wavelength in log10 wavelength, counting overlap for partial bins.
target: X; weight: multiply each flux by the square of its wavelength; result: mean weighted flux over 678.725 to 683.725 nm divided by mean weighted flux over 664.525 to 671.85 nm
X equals 1.14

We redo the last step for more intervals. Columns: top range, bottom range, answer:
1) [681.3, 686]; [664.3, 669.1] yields 1.14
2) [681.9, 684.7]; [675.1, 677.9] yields 1.10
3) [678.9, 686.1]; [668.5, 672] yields 1.11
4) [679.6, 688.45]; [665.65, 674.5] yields 1.13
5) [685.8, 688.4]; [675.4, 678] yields 1.14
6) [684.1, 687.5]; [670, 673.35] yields 1.16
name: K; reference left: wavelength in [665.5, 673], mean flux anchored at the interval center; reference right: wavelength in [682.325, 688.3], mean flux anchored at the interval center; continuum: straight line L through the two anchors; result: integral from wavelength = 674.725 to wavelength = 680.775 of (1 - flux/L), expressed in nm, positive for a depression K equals 0.106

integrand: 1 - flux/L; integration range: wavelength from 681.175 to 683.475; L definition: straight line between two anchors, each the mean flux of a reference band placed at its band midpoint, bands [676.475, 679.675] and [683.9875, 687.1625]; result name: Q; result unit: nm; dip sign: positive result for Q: -0.11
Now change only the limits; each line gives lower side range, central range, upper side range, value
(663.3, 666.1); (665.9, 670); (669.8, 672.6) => -0.422 nm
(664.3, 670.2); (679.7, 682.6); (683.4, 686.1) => -0.201 nm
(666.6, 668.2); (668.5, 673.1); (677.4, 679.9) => 0.069 nm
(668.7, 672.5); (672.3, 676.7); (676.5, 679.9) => 0.056 nm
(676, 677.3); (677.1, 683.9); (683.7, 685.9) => -0.366 nm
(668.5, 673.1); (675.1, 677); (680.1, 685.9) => 0.144 nm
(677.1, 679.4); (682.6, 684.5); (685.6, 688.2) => -0.046 nm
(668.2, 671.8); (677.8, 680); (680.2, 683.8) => 0.081 nm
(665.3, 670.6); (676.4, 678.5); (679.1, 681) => 0.040 nm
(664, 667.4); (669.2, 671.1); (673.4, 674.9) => 0.044 nm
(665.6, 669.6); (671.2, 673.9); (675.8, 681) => 0.018 nm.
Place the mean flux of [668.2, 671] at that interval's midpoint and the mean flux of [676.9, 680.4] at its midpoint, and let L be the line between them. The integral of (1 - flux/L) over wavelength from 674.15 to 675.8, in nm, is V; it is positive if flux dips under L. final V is 0.09 nm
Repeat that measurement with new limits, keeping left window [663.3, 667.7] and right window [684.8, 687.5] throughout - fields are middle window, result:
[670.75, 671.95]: 0.04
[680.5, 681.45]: -0.07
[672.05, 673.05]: -0.06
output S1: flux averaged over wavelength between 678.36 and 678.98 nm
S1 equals 53.2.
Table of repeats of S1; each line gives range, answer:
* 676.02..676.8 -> 48.1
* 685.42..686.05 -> 49.9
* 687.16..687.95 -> 59.7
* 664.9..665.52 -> 47.1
